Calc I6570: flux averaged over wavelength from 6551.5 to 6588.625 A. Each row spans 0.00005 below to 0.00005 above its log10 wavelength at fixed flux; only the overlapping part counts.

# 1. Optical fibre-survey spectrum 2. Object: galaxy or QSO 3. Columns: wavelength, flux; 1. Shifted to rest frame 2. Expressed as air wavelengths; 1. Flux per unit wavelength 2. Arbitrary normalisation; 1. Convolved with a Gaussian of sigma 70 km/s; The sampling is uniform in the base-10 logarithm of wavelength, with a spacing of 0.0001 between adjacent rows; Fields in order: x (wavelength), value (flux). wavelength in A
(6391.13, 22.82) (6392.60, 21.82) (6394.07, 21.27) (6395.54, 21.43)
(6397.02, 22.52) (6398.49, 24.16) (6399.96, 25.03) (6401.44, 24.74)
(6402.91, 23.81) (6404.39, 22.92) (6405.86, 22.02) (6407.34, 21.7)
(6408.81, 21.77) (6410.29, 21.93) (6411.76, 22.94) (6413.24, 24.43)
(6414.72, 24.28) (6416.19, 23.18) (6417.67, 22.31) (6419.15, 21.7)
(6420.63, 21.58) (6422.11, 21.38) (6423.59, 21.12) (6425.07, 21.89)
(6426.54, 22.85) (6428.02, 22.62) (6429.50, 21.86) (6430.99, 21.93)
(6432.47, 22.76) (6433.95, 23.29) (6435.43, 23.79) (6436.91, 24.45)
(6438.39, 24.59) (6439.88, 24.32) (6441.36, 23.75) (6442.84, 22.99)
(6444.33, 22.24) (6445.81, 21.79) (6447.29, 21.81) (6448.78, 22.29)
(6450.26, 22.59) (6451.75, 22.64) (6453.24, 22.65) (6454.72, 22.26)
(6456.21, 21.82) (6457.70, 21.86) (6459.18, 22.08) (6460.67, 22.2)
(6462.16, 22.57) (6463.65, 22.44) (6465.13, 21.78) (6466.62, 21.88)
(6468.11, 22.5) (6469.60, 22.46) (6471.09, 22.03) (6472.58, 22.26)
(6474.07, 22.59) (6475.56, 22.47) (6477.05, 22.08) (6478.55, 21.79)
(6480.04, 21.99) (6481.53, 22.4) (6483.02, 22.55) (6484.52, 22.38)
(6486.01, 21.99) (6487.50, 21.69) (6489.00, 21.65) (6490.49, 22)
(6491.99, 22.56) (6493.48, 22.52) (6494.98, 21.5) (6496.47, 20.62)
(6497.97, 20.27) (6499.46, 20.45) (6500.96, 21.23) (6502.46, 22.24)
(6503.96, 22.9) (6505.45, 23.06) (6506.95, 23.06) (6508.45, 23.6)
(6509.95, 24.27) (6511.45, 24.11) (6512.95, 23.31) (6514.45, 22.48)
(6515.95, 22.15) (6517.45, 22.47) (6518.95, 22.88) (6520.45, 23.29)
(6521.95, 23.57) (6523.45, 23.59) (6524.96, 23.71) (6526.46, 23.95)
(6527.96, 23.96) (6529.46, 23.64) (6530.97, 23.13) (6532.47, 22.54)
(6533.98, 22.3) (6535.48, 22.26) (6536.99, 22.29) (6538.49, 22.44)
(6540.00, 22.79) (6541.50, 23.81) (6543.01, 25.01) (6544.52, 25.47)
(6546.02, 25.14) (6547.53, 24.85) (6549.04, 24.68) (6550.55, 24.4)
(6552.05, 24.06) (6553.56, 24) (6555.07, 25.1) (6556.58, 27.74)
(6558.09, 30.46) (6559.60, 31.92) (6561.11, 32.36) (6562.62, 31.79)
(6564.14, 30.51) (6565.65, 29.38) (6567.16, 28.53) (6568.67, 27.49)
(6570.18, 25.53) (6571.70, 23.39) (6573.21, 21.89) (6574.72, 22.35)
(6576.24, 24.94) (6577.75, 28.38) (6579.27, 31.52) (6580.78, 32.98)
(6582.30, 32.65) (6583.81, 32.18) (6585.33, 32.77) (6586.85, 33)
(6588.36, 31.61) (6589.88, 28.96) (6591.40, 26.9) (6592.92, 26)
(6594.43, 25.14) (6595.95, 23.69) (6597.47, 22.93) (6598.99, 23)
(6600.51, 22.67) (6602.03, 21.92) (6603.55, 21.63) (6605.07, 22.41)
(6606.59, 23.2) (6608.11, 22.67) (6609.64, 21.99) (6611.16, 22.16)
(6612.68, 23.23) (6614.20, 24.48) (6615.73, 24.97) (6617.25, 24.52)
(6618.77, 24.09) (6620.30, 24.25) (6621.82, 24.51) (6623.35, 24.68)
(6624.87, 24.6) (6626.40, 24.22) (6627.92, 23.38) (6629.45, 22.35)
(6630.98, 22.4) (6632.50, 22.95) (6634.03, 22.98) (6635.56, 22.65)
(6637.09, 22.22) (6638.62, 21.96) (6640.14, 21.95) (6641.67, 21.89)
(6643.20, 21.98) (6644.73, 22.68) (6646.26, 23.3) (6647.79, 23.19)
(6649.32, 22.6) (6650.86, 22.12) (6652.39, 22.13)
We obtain 28.6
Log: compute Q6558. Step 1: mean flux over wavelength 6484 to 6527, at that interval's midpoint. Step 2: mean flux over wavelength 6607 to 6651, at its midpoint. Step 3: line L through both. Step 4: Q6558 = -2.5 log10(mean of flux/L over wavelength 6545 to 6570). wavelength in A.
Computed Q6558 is -0.21 mag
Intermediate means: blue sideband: 22.5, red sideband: 23.1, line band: 27.6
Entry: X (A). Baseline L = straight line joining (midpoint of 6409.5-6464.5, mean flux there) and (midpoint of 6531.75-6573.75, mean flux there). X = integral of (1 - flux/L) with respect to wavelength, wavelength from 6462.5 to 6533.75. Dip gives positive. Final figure 5.3 A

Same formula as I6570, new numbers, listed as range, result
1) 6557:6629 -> 26.3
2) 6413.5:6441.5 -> 22.8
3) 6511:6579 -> 25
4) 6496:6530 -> 22.8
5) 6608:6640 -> 23.4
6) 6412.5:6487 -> 22.5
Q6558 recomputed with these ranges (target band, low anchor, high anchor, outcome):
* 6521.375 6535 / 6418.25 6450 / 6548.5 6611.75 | 0.085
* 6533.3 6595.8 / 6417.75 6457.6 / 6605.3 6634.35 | -0.163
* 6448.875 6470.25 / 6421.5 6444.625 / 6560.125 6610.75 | 0.062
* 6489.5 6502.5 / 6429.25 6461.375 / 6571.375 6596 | 0.157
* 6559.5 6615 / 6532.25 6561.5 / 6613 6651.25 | -0.101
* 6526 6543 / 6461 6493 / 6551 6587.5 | 0.134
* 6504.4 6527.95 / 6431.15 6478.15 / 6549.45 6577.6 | 0.079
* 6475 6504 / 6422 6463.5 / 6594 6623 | 0.048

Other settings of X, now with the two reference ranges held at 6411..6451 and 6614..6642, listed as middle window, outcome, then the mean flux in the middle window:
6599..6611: 0.5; 22.4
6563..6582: -3.4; 27.5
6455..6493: 1.2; 22.2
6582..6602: -3.6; 27.5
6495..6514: 0.5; 22.4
